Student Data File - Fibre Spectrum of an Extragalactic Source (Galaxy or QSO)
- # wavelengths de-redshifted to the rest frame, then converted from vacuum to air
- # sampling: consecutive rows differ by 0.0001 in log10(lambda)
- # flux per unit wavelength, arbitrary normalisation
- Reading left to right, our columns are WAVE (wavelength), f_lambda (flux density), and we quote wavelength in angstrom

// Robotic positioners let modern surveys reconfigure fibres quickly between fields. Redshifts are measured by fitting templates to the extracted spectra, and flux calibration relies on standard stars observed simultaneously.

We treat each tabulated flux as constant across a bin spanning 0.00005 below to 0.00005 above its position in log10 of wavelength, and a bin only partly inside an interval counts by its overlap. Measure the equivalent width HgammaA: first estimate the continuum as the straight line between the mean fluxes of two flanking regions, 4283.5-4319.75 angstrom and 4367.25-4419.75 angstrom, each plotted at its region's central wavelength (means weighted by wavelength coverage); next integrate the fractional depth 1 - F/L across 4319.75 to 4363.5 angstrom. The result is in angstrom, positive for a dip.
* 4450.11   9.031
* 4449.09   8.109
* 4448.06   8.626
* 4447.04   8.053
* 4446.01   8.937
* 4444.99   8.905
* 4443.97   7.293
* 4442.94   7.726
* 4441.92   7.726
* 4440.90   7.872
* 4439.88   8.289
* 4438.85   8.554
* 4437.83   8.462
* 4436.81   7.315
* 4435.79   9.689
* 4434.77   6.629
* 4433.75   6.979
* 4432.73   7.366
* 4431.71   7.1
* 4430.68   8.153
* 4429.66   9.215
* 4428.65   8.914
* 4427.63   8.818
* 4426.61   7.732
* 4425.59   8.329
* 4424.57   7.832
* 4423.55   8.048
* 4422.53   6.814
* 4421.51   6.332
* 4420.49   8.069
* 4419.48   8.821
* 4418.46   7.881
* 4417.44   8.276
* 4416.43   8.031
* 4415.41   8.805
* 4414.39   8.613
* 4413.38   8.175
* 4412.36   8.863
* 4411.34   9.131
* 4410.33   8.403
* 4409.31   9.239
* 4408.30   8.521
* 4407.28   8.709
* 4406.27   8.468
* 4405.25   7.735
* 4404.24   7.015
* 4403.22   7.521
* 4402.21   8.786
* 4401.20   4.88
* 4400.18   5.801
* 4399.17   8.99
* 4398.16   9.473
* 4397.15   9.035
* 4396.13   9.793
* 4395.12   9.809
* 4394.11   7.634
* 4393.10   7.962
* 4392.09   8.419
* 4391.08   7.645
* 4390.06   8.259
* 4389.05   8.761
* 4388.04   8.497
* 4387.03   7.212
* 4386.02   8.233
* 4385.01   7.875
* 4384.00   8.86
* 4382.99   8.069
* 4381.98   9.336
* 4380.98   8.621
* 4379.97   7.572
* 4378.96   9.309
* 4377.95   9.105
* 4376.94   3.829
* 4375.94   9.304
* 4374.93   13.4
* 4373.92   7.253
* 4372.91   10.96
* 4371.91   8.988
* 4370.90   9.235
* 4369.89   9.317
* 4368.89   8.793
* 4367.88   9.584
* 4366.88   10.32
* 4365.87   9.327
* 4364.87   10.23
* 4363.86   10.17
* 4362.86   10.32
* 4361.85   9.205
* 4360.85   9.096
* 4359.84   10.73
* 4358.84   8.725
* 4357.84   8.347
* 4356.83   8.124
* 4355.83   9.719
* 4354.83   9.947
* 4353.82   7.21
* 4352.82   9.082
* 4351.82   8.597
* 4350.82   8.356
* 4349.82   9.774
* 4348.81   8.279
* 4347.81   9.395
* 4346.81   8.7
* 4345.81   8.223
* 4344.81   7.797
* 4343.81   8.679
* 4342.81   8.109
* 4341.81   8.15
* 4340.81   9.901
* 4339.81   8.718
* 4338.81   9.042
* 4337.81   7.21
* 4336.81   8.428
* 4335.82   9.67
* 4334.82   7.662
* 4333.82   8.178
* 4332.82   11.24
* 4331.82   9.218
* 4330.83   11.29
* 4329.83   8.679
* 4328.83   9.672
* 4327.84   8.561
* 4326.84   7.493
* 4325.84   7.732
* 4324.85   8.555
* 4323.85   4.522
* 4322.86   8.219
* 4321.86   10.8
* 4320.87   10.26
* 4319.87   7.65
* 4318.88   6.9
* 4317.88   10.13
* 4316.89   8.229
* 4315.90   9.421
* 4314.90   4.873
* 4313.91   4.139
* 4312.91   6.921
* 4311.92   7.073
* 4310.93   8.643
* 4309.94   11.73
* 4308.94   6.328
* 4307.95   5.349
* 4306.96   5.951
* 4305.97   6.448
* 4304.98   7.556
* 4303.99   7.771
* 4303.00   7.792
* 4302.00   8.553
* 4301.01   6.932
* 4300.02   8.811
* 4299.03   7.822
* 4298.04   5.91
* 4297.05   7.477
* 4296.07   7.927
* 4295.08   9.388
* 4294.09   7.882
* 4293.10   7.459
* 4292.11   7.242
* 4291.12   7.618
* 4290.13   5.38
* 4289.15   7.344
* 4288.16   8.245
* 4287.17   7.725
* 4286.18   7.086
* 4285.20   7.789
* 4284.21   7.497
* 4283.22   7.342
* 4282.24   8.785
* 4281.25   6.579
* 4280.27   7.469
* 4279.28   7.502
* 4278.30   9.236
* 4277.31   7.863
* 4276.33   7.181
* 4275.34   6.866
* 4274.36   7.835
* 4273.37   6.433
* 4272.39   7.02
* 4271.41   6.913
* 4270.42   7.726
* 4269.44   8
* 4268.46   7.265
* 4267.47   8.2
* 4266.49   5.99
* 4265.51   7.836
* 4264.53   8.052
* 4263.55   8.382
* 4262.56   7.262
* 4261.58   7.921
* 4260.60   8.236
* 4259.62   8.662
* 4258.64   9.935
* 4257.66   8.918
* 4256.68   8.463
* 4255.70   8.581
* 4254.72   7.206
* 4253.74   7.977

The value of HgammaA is -5.0 angstrom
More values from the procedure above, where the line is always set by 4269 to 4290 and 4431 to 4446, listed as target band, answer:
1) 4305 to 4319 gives 0.50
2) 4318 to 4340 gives -2.94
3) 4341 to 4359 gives -2.26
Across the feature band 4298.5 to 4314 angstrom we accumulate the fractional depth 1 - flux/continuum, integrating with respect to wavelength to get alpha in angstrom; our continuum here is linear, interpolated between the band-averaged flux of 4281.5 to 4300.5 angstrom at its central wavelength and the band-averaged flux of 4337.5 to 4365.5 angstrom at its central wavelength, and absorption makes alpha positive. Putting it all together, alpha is 1.0 angstrom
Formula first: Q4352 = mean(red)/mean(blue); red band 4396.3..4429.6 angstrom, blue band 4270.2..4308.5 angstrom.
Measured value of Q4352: 1.10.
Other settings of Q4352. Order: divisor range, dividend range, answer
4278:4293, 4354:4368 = 1.27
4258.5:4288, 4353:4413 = 1.14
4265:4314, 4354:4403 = 1.18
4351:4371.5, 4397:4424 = 0.87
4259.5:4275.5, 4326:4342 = 1.18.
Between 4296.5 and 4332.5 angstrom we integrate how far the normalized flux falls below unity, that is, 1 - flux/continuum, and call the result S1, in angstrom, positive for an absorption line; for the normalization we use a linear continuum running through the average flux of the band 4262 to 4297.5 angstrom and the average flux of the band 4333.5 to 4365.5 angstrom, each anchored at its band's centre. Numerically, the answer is 1.45 angstrom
